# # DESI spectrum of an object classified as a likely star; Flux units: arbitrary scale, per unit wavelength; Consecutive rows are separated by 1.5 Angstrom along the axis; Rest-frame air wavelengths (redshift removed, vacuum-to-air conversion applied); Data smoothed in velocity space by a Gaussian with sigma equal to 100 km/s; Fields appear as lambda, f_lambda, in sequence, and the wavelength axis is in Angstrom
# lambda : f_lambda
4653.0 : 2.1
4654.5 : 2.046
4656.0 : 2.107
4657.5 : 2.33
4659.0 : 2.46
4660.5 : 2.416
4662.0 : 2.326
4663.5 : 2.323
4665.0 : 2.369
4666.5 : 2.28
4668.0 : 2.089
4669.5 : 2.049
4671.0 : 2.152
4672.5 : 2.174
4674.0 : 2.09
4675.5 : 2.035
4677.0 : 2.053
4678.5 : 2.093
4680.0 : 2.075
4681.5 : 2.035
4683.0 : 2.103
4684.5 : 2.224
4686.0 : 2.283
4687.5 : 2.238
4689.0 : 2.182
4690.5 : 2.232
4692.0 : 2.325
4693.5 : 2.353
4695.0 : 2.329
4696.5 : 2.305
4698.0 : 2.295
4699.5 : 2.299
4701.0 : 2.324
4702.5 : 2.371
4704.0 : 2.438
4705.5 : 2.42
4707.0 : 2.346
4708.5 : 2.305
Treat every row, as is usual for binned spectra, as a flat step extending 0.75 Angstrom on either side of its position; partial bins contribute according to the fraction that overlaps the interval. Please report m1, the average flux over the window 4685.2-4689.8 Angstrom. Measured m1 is 2.23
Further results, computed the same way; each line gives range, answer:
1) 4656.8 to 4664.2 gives 2.37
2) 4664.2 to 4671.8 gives 2.19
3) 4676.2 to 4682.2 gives 2.06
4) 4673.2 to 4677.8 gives 2.06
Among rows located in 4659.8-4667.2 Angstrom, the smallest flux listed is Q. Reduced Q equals 2.28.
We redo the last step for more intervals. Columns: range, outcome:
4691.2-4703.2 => 2.295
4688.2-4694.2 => 2.182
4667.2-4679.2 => 2.035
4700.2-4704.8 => 2.324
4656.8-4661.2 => 2.33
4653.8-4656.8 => 2.046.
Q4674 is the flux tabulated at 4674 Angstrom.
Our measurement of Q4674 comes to 2.09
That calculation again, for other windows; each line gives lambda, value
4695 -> 2.329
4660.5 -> 2.416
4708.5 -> 2.305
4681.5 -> 2.035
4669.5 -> 2.049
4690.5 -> 2.232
